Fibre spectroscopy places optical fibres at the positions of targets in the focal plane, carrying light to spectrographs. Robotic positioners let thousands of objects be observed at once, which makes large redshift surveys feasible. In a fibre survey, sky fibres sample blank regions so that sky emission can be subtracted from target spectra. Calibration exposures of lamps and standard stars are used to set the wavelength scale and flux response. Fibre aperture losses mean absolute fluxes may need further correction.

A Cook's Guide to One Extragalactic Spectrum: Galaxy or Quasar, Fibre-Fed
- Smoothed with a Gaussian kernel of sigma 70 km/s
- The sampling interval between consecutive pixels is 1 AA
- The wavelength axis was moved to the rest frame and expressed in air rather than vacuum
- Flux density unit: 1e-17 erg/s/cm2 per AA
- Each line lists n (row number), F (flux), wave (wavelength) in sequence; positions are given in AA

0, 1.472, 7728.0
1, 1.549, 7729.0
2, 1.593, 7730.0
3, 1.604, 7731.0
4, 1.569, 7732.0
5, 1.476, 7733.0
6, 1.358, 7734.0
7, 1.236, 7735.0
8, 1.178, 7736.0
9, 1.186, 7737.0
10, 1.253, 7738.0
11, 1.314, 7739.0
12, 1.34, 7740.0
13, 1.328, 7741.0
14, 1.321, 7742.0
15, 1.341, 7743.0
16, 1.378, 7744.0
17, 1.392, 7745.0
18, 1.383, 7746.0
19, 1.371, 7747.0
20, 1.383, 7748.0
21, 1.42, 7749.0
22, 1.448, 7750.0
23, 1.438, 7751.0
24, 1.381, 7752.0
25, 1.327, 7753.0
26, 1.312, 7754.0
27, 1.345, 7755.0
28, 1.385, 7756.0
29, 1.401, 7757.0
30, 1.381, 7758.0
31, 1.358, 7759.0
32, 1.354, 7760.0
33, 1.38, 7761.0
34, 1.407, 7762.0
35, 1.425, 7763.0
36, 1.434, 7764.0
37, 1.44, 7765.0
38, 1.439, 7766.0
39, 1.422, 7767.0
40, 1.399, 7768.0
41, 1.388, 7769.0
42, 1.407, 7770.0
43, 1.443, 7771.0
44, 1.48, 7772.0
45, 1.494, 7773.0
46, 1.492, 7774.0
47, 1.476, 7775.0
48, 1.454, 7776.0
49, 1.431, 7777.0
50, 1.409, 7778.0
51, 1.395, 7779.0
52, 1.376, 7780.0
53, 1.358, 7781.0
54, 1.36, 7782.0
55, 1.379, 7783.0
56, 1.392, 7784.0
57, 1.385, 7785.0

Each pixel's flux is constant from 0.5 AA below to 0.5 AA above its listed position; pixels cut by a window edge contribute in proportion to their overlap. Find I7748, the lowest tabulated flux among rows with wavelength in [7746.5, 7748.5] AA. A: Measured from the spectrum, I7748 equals 1.371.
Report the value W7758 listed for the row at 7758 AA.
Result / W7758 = 1.381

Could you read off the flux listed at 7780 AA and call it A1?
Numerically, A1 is 1.376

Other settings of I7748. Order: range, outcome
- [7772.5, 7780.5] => 1.376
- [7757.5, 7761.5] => 1.354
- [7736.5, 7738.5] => 1.186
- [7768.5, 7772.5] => 1.388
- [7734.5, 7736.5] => 1.178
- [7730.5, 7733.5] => 1.476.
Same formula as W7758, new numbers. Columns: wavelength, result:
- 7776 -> 1.454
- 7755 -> 1.345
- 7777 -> 1.431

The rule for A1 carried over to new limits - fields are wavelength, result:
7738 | 1.253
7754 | 1.312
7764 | 1.434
